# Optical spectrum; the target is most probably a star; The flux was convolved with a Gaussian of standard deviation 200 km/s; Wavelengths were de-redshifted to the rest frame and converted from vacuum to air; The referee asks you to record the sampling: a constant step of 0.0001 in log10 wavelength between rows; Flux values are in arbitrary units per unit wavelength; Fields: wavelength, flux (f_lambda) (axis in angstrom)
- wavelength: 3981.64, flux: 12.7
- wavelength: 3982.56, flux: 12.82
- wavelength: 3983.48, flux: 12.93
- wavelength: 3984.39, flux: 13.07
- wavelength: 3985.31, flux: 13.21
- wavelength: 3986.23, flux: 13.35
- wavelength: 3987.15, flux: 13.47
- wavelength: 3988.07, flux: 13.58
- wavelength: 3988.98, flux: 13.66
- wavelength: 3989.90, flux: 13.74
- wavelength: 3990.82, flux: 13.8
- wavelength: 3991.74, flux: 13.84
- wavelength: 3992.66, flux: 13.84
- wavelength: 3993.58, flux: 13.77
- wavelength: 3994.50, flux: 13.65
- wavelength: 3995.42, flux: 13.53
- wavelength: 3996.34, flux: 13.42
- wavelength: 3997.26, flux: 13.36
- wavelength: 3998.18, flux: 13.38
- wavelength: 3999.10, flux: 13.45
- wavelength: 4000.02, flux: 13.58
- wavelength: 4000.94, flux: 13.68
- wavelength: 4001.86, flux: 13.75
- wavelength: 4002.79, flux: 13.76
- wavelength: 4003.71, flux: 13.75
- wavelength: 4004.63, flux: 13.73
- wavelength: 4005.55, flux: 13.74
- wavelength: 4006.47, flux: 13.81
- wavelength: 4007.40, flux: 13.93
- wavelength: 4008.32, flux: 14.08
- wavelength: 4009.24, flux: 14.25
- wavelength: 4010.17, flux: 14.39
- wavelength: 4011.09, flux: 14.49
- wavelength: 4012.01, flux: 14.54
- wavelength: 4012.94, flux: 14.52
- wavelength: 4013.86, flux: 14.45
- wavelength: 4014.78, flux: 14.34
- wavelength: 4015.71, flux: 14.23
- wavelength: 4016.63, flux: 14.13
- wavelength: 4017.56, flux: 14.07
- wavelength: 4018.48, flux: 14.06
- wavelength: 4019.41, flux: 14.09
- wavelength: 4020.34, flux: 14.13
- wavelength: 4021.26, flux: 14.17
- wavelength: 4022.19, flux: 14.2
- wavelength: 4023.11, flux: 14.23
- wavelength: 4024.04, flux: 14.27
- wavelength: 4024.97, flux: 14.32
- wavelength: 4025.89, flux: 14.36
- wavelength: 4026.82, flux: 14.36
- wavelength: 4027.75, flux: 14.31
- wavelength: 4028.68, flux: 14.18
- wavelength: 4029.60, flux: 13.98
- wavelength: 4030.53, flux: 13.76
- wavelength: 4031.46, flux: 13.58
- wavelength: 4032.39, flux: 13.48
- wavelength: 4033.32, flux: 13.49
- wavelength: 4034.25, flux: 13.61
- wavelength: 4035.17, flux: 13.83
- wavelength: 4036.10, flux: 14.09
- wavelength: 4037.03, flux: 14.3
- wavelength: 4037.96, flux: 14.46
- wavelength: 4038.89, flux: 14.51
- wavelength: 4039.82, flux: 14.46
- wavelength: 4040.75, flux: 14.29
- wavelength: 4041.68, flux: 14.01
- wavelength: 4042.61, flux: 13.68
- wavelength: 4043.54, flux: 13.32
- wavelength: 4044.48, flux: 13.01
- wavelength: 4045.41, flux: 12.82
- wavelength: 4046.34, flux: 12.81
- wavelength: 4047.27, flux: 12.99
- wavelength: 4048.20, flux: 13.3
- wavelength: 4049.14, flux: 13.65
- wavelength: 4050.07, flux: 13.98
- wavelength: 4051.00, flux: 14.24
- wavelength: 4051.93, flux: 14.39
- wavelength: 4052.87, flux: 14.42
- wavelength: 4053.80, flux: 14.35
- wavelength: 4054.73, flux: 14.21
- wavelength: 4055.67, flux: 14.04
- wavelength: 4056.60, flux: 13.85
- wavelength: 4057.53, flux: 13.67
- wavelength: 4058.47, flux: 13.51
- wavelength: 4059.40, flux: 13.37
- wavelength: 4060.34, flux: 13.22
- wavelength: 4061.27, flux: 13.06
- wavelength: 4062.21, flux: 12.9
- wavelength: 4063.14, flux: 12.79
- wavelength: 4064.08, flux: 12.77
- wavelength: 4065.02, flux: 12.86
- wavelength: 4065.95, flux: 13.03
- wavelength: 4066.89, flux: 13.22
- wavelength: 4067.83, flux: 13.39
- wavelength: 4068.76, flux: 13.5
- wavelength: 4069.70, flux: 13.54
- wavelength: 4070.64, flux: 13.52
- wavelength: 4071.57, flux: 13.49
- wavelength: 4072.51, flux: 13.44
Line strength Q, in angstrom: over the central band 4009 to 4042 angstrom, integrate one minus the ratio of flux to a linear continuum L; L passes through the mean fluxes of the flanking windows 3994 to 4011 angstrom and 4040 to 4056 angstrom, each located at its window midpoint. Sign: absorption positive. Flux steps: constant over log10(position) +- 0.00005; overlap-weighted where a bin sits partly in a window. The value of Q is -1.0 angstrom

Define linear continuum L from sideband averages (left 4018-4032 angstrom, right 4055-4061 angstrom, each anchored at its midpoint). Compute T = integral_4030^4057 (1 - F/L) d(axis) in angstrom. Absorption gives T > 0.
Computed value 0.0 angstrom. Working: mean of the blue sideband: 14.1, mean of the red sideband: 13.6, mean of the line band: 13.8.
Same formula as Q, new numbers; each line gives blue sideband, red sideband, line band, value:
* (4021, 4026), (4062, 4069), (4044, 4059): -0.3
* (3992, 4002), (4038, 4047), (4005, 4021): -0.7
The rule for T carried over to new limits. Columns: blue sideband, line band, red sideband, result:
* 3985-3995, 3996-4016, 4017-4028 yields 0.0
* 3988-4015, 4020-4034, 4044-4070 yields -0.4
